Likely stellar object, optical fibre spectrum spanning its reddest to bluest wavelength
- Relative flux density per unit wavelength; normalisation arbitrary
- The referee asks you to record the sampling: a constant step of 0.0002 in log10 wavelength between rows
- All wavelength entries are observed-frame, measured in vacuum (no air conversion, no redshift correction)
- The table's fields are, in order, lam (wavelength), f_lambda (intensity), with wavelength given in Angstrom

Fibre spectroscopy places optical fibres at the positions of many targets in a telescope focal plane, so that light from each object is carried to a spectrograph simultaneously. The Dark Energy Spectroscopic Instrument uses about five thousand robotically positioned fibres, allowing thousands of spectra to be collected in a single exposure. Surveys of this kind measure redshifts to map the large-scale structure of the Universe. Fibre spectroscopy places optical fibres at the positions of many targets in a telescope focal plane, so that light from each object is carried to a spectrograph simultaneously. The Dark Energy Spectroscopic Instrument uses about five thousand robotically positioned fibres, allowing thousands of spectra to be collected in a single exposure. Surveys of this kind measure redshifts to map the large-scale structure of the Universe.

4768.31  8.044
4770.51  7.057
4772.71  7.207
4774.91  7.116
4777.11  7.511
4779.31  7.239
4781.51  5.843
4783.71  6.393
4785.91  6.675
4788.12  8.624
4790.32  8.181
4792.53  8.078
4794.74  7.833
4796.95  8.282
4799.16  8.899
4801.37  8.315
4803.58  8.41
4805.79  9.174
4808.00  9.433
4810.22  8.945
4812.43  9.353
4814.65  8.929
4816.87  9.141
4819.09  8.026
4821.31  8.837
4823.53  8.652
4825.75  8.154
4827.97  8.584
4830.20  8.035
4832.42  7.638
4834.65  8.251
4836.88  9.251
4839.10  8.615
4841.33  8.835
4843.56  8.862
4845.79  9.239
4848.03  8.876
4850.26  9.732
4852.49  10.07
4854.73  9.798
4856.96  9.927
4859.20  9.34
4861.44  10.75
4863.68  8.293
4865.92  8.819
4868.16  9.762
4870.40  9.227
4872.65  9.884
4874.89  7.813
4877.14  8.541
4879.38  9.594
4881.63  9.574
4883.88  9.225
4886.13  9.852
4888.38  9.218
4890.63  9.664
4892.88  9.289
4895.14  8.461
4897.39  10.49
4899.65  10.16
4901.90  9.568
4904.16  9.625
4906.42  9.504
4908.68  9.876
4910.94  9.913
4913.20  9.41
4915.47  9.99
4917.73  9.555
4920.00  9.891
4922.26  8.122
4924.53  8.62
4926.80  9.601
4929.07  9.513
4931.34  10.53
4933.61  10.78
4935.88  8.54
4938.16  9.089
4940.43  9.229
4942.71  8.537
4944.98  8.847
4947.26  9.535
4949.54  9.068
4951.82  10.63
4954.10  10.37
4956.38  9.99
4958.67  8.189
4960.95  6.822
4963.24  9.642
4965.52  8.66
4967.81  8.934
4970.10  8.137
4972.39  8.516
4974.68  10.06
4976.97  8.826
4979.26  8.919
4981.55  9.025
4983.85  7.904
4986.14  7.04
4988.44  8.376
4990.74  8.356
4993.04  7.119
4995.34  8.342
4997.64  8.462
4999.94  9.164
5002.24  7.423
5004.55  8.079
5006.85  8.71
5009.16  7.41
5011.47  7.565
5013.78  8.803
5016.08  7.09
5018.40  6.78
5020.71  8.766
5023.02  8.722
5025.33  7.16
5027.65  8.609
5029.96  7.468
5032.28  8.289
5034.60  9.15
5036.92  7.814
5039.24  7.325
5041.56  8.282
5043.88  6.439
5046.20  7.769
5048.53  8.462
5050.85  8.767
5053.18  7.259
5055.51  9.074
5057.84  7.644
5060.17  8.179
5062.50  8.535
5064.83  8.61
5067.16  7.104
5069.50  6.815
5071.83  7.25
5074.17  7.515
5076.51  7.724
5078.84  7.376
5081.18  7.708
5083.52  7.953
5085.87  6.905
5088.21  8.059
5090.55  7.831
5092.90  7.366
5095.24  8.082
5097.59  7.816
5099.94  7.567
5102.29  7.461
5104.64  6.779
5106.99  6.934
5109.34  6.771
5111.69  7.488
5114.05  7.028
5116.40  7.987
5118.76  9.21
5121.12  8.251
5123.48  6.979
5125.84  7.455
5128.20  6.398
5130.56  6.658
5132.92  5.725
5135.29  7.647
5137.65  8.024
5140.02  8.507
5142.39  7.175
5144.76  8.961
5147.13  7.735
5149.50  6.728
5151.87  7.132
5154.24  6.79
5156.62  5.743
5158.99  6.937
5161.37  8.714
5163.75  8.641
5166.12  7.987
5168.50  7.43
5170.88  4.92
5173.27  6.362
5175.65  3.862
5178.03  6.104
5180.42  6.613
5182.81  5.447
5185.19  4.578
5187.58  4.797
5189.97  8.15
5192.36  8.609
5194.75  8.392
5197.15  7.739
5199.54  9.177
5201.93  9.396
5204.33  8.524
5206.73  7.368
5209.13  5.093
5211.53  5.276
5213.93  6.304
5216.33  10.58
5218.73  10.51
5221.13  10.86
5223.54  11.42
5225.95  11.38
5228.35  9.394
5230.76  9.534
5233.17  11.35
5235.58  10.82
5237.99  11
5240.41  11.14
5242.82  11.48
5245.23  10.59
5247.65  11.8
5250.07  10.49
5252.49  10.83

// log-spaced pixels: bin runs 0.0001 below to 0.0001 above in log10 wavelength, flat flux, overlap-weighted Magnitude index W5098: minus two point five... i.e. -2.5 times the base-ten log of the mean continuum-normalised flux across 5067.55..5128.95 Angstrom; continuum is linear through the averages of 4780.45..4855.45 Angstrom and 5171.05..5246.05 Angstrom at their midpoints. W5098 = 0.13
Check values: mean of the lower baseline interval 8.53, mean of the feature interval 7.49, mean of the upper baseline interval 8.4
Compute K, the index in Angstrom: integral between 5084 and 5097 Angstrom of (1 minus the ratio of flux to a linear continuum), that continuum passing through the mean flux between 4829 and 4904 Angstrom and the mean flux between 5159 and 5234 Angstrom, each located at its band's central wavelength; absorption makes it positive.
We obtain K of 0.99 Angstrom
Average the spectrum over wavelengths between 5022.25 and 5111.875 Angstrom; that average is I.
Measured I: 7.74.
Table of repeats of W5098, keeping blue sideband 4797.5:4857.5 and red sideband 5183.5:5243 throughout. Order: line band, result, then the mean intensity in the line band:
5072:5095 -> 0.16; 7.61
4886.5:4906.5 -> -0.08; 9.57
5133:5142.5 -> 0.16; 7.66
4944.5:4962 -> -0.04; 9.2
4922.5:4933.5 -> -0.08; 9.56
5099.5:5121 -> 0.18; 7.51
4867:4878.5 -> -0.02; 9.06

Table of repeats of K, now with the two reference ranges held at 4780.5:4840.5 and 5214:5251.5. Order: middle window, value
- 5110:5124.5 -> 3.2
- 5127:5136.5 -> 3.3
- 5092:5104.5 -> 2.9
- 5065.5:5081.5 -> 4.0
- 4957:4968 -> 0.8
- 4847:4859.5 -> -1.6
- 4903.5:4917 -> -1.3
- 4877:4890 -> -1.0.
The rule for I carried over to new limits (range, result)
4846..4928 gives 9.44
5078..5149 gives 7.52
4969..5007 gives 8.37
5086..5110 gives 7.46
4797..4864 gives 8.94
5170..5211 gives 6.76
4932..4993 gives 8.9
